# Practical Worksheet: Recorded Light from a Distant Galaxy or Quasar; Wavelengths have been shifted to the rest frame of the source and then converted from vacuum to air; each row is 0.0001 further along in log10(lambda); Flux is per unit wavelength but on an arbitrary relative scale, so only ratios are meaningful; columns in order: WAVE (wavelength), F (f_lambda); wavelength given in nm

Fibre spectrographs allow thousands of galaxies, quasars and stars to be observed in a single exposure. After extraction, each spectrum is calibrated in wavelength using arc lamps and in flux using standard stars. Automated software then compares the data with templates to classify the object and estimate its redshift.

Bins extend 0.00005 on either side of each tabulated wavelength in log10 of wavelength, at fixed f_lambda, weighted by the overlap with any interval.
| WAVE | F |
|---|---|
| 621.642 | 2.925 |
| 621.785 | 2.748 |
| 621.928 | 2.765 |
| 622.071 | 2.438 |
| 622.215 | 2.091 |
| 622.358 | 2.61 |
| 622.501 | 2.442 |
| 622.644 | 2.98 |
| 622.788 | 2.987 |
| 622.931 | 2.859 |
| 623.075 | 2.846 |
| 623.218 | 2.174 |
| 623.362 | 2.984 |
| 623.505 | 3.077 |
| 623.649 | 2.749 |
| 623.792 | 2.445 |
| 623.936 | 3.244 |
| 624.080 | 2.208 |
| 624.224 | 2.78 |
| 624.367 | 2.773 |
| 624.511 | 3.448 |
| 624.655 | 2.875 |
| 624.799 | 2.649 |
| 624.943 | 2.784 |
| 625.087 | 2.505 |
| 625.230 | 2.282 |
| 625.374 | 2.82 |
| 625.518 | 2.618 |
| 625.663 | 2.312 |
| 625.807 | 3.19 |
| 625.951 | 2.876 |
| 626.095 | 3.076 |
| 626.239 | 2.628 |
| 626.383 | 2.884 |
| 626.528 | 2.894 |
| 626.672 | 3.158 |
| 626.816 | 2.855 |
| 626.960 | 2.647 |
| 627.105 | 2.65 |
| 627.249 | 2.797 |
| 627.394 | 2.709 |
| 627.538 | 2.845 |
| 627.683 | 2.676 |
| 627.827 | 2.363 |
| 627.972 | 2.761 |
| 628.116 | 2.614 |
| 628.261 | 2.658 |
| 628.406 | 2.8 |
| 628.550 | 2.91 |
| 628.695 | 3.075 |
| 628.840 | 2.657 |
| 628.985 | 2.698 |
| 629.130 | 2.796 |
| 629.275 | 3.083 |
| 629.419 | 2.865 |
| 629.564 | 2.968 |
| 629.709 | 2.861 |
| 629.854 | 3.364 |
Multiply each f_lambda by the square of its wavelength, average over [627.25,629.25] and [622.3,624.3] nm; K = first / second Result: 1.0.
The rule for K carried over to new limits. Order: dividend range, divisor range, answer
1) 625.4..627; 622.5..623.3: 1.05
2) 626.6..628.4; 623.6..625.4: 1.01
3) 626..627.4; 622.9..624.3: 1.05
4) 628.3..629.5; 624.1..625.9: 1.06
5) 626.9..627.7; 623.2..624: 0.98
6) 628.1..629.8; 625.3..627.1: 1.02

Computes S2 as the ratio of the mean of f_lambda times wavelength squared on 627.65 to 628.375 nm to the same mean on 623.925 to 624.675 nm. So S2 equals 0.93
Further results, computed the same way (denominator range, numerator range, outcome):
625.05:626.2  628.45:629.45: 1.07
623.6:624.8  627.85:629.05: 0.99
